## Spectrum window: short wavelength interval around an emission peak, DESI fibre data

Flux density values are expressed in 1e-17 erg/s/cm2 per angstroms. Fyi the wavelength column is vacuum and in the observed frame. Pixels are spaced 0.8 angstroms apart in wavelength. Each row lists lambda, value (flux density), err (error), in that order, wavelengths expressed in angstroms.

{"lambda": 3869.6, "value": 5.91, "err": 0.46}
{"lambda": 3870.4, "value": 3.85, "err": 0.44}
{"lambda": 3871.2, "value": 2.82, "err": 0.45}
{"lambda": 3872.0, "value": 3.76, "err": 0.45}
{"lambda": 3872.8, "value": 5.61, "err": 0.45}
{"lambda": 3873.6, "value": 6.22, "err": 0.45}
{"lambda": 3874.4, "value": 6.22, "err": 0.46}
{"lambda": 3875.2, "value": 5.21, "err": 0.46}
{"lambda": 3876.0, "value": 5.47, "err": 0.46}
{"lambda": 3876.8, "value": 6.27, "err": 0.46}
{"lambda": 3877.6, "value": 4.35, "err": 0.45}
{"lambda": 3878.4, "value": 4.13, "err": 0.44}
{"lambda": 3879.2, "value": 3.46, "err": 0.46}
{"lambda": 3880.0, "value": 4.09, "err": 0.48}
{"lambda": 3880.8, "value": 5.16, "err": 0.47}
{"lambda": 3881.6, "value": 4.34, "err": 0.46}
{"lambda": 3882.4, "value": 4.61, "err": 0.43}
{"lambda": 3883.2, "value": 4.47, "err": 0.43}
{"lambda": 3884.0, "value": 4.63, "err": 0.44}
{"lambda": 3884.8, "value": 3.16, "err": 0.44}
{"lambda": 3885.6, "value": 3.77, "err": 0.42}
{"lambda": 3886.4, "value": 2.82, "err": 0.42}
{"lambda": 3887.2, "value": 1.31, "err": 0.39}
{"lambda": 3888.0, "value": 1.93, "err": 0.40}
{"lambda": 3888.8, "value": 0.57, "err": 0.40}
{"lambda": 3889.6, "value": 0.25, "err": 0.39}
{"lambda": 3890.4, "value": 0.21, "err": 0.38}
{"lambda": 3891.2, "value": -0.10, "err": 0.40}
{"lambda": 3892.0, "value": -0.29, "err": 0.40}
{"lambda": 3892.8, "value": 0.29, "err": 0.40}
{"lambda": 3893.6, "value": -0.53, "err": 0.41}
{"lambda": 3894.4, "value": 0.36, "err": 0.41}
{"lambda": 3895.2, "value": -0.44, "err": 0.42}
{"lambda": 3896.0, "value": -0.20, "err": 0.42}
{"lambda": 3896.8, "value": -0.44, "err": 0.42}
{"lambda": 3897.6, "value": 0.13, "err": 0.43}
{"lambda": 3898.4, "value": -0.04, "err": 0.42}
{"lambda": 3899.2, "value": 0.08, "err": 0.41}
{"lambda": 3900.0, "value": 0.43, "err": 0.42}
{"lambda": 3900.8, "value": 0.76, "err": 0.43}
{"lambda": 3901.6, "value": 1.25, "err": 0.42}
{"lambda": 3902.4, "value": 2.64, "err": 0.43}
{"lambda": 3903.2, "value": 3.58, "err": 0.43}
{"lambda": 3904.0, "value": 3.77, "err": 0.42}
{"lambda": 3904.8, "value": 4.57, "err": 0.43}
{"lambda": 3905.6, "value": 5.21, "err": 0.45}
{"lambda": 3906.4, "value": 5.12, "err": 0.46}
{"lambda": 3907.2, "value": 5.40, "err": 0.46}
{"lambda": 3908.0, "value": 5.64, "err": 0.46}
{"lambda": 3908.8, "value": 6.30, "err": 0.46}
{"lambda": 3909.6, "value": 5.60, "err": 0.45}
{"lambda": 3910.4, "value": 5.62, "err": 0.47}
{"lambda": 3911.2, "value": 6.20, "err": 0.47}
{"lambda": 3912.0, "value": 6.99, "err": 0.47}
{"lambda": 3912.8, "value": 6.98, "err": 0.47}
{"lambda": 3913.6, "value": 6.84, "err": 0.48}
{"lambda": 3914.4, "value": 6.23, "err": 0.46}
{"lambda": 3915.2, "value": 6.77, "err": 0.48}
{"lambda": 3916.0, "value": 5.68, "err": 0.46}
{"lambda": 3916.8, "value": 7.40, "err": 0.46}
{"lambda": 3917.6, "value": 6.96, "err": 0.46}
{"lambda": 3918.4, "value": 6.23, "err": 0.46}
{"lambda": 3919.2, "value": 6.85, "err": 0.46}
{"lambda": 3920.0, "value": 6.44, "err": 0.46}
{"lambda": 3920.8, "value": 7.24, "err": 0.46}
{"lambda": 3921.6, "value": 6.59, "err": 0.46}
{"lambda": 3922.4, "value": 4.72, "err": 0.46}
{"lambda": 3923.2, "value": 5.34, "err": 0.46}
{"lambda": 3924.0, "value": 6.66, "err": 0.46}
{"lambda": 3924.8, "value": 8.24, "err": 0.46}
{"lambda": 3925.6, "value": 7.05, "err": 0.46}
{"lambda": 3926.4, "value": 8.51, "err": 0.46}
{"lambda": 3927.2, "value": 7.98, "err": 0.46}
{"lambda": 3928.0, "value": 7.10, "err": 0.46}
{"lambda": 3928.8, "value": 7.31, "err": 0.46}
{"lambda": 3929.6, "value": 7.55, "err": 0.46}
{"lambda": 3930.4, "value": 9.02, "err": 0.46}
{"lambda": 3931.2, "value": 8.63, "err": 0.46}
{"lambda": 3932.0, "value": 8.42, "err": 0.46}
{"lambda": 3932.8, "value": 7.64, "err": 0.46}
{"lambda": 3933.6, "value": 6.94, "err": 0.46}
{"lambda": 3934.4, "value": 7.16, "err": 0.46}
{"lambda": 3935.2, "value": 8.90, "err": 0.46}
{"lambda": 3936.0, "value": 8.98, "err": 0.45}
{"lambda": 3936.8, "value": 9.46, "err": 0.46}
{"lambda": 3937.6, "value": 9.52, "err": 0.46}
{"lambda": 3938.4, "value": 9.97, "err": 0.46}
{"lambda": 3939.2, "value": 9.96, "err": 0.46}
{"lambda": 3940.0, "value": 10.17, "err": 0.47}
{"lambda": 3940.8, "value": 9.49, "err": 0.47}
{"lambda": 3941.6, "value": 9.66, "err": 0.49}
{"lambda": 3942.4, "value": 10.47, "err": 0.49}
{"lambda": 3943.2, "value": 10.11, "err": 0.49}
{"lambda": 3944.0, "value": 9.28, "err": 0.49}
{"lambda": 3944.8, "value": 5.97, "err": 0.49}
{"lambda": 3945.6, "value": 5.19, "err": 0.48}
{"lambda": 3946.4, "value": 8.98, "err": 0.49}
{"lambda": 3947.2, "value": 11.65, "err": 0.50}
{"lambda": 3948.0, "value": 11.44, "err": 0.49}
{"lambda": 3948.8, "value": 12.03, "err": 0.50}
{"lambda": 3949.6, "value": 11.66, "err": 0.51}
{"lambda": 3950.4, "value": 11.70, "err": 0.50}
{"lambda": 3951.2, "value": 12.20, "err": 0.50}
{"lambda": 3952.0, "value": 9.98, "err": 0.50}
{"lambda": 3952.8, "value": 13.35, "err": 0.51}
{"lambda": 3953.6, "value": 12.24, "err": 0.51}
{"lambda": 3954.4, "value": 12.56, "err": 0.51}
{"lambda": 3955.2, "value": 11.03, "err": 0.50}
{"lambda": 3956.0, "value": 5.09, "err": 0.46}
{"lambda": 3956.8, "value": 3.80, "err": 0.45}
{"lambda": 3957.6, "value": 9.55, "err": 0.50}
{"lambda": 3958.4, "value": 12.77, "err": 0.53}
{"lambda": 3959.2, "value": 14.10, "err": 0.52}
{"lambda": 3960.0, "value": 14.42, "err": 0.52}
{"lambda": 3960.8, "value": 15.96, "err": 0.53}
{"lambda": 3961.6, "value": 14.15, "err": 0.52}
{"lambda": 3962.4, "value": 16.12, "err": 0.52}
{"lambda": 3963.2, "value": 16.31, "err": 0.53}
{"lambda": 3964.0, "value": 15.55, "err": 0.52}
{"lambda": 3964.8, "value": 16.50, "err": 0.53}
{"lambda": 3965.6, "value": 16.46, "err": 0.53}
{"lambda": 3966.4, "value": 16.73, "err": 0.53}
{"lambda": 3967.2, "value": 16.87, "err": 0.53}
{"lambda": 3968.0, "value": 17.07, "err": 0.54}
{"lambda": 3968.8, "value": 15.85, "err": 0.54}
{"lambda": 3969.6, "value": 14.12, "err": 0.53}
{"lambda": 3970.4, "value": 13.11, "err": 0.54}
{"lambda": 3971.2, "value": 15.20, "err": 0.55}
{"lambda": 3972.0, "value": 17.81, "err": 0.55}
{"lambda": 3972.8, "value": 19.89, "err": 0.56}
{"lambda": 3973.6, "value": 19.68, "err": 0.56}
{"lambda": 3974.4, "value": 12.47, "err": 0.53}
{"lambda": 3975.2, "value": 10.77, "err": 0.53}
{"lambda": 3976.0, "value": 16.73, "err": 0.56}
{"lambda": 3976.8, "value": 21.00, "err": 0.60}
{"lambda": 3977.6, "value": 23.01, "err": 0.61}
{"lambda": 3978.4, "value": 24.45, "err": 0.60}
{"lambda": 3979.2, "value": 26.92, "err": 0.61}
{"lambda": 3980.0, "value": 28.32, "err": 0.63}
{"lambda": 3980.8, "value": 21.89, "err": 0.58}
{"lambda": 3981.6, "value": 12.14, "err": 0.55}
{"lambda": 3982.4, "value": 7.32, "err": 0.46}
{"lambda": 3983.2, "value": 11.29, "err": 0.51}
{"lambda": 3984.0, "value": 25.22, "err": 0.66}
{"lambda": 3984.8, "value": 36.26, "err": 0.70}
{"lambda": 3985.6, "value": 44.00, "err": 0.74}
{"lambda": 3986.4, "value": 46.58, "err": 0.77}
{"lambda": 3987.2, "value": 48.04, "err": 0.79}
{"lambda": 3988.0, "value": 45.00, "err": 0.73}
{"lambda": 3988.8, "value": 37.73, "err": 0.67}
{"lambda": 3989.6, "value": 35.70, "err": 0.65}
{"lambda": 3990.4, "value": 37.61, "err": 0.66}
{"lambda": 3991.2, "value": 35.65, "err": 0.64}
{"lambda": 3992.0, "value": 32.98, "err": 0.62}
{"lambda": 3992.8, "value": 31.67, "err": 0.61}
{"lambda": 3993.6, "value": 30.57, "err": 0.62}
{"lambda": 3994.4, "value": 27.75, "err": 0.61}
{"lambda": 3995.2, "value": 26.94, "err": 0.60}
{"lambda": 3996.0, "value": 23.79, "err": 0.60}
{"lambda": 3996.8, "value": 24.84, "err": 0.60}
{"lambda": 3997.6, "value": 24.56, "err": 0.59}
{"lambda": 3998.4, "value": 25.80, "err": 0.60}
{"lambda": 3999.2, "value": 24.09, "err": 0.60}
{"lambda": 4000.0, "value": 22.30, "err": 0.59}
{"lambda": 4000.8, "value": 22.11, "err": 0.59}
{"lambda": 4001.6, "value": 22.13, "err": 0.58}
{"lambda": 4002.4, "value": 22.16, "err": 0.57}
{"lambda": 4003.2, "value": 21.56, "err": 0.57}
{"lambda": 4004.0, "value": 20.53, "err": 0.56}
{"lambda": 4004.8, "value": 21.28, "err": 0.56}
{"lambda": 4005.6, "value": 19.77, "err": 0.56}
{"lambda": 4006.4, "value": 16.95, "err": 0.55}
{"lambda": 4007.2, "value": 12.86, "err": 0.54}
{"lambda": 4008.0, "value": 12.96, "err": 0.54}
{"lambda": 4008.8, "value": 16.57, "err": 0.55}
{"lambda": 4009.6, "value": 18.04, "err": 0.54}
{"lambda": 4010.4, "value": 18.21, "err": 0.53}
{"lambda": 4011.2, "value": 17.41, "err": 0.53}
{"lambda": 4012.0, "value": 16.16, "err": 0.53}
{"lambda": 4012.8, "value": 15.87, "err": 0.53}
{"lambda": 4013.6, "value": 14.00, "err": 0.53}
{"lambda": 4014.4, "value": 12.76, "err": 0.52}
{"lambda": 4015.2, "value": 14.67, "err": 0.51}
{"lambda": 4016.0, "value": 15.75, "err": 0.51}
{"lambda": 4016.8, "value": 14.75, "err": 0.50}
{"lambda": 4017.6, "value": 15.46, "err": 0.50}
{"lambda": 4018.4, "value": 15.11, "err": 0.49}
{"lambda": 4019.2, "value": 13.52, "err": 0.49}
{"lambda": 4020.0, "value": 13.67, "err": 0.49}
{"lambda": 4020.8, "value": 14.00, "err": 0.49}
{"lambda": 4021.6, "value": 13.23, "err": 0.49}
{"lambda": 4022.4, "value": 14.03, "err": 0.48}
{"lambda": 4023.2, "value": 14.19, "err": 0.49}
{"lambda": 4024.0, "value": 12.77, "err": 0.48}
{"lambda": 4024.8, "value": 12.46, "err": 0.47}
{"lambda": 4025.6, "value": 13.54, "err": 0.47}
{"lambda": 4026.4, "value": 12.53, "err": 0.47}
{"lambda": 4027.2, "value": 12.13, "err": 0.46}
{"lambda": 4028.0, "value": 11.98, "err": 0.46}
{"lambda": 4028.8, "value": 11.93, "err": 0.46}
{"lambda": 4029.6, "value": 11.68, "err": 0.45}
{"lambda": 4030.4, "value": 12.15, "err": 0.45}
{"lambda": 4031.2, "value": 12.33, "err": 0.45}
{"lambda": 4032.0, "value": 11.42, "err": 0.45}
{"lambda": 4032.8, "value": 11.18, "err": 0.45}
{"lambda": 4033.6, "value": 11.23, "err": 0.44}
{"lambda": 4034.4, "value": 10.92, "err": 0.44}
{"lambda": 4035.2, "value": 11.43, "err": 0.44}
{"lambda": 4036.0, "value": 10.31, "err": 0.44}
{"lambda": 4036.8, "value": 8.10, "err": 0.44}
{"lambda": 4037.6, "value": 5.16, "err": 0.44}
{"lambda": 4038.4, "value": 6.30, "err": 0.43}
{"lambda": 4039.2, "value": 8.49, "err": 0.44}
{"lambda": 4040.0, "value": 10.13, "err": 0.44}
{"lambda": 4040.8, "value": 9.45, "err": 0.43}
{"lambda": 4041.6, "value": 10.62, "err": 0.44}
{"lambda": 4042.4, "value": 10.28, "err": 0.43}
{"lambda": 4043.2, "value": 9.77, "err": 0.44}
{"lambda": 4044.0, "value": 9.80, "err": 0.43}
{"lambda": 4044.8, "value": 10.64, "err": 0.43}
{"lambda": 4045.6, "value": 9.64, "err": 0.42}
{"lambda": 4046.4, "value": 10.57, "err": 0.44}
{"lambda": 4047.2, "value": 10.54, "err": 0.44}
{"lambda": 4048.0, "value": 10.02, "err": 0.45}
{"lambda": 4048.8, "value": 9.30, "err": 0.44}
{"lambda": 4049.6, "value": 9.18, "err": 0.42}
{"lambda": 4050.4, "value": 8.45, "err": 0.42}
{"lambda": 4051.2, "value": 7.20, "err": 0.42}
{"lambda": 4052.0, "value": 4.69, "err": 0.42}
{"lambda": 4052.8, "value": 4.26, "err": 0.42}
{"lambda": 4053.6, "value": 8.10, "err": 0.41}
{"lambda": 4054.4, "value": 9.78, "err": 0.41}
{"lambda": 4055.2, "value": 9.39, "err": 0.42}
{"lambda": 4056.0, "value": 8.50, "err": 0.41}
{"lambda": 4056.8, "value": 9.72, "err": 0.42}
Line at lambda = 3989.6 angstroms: Lyman alpha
